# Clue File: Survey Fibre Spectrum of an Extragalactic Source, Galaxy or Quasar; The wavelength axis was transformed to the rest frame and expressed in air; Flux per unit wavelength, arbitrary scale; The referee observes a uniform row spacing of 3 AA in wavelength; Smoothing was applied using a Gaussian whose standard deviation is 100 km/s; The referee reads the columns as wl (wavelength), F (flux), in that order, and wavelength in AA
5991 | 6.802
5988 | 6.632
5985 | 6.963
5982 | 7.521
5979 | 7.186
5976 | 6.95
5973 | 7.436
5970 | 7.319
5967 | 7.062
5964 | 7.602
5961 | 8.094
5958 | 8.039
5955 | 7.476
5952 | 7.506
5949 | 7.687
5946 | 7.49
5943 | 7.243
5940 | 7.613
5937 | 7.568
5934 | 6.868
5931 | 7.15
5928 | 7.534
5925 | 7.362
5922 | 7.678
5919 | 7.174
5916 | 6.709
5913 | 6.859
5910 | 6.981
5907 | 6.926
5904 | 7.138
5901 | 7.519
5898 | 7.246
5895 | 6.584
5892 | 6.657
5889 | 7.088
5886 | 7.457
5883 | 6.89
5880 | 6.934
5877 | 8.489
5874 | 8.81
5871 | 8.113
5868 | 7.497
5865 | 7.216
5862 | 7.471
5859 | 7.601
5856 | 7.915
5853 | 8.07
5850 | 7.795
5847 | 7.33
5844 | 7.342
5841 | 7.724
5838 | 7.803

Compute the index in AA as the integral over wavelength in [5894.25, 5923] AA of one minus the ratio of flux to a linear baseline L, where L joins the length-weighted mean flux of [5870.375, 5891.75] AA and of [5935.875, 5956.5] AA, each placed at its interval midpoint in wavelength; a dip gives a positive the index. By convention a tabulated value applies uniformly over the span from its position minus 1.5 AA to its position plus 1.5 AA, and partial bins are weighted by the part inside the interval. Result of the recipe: 1.8 AA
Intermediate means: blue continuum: 7.61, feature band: 7.08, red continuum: 7.51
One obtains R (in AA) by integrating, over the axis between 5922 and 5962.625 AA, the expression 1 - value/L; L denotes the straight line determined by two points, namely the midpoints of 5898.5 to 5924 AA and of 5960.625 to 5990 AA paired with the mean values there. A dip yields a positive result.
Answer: -1.9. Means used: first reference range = 7.13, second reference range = 7.24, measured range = 7.52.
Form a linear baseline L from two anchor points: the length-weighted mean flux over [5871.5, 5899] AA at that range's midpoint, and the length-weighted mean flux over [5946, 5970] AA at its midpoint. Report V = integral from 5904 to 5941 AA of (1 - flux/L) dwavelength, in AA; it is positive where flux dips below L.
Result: 1.5 AA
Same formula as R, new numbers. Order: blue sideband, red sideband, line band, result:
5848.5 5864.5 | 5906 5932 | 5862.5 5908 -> 0.6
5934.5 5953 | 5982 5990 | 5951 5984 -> -1.3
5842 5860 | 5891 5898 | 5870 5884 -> -1.5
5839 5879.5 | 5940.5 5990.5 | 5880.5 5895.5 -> 1.4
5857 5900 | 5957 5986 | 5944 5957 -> -0.2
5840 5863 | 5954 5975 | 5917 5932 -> 0.5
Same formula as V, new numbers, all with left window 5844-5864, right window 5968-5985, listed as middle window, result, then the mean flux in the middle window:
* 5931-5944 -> 0.13 AA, 7.31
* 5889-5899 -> 0.90 AA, 6.85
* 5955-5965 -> -0.76 AA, 7.86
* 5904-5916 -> 0.88 AA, 6.92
